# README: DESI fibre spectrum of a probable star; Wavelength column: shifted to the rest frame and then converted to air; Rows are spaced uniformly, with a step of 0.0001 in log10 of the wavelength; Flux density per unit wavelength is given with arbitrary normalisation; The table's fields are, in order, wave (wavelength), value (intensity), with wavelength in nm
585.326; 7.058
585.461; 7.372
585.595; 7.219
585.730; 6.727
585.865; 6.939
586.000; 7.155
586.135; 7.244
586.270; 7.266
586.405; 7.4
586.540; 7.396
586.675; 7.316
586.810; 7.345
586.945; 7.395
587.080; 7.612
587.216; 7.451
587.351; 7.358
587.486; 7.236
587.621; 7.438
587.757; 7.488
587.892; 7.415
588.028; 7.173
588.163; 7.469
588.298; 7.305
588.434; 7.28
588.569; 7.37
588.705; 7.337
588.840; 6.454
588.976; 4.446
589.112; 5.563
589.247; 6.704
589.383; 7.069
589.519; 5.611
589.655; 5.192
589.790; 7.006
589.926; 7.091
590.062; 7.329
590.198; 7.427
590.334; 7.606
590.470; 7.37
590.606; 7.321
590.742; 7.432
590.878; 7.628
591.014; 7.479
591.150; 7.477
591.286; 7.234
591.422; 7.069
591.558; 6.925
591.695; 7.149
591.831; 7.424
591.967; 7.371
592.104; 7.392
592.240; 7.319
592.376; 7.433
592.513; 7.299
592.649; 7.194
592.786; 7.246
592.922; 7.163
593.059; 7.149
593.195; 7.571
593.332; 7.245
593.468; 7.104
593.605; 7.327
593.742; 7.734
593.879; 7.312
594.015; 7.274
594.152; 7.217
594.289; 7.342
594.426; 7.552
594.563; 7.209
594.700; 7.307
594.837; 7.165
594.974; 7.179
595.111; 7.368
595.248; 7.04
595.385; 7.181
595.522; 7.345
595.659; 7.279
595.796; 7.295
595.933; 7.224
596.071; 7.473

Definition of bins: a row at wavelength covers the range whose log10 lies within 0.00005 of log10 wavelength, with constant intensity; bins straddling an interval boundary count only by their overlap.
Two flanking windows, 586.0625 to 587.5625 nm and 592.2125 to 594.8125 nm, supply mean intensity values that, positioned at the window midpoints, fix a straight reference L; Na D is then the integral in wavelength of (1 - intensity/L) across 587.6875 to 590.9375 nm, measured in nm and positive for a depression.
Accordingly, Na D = 0.19 nm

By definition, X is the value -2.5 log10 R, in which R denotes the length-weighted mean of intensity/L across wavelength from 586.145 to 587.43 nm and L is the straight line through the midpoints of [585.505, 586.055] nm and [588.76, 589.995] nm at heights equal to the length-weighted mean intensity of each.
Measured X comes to -0.09 mag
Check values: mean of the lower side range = 7.03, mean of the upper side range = 6.14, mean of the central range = 7.39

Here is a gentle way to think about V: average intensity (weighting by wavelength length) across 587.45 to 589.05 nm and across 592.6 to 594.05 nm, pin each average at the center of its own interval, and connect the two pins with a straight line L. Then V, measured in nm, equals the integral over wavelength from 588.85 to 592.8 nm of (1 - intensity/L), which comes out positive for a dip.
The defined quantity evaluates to 0.10 nm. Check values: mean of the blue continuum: 7.02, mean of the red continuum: 7.3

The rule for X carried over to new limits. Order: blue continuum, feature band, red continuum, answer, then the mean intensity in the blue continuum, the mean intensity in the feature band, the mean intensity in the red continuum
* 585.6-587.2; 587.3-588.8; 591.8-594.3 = -0.010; 7.26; 7.34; 7.32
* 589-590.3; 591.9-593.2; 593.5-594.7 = -0.037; 6.51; 7.3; 7.35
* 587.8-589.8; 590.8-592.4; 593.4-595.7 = -0.057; 6.63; 7.33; 7.29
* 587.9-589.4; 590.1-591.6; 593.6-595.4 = -0.062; 6.76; 7.37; 7.3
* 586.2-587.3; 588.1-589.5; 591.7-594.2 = 0.110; 7.4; 6.66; 7.32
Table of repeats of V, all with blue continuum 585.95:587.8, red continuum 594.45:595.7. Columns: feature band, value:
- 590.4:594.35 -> -0.02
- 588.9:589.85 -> 0.18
